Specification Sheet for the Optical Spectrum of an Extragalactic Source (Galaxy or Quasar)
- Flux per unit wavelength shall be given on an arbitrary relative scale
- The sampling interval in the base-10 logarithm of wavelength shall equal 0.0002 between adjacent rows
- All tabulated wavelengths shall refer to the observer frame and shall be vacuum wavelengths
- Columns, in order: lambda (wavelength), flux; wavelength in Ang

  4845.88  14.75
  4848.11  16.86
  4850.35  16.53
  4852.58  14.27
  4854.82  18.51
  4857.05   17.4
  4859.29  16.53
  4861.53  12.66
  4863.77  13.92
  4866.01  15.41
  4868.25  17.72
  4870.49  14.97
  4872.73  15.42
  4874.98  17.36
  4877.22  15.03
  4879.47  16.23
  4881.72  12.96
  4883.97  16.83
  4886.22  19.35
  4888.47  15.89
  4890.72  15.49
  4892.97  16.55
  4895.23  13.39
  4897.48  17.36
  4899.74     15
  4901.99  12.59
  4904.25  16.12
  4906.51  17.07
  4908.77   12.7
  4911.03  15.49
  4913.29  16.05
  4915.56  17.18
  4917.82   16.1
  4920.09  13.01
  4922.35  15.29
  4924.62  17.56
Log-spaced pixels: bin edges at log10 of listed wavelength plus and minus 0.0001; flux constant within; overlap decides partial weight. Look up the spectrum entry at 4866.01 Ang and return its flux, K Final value 15.41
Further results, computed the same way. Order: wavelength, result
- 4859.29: 16.53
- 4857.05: 17.4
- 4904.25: 16.12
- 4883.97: 16.83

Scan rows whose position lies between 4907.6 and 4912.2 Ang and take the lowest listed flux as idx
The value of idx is 12.7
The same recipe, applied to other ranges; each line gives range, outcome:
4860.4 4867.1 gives 12.66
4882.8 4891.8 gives 15.49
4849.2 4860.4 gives 14.27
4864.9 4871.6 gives 14.97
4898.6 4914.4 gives 12.59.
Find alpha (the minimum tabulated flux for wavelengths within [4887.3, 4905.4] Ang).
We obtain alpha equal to 12.59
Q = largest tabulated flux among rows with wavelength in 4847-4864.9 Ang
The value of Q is 18.51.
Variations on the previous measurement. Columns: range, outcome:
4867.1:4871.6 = 17.72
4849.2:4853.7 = 16.53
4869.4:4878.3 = 17.36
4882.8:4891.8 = 19.35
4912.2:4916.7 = 17.18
